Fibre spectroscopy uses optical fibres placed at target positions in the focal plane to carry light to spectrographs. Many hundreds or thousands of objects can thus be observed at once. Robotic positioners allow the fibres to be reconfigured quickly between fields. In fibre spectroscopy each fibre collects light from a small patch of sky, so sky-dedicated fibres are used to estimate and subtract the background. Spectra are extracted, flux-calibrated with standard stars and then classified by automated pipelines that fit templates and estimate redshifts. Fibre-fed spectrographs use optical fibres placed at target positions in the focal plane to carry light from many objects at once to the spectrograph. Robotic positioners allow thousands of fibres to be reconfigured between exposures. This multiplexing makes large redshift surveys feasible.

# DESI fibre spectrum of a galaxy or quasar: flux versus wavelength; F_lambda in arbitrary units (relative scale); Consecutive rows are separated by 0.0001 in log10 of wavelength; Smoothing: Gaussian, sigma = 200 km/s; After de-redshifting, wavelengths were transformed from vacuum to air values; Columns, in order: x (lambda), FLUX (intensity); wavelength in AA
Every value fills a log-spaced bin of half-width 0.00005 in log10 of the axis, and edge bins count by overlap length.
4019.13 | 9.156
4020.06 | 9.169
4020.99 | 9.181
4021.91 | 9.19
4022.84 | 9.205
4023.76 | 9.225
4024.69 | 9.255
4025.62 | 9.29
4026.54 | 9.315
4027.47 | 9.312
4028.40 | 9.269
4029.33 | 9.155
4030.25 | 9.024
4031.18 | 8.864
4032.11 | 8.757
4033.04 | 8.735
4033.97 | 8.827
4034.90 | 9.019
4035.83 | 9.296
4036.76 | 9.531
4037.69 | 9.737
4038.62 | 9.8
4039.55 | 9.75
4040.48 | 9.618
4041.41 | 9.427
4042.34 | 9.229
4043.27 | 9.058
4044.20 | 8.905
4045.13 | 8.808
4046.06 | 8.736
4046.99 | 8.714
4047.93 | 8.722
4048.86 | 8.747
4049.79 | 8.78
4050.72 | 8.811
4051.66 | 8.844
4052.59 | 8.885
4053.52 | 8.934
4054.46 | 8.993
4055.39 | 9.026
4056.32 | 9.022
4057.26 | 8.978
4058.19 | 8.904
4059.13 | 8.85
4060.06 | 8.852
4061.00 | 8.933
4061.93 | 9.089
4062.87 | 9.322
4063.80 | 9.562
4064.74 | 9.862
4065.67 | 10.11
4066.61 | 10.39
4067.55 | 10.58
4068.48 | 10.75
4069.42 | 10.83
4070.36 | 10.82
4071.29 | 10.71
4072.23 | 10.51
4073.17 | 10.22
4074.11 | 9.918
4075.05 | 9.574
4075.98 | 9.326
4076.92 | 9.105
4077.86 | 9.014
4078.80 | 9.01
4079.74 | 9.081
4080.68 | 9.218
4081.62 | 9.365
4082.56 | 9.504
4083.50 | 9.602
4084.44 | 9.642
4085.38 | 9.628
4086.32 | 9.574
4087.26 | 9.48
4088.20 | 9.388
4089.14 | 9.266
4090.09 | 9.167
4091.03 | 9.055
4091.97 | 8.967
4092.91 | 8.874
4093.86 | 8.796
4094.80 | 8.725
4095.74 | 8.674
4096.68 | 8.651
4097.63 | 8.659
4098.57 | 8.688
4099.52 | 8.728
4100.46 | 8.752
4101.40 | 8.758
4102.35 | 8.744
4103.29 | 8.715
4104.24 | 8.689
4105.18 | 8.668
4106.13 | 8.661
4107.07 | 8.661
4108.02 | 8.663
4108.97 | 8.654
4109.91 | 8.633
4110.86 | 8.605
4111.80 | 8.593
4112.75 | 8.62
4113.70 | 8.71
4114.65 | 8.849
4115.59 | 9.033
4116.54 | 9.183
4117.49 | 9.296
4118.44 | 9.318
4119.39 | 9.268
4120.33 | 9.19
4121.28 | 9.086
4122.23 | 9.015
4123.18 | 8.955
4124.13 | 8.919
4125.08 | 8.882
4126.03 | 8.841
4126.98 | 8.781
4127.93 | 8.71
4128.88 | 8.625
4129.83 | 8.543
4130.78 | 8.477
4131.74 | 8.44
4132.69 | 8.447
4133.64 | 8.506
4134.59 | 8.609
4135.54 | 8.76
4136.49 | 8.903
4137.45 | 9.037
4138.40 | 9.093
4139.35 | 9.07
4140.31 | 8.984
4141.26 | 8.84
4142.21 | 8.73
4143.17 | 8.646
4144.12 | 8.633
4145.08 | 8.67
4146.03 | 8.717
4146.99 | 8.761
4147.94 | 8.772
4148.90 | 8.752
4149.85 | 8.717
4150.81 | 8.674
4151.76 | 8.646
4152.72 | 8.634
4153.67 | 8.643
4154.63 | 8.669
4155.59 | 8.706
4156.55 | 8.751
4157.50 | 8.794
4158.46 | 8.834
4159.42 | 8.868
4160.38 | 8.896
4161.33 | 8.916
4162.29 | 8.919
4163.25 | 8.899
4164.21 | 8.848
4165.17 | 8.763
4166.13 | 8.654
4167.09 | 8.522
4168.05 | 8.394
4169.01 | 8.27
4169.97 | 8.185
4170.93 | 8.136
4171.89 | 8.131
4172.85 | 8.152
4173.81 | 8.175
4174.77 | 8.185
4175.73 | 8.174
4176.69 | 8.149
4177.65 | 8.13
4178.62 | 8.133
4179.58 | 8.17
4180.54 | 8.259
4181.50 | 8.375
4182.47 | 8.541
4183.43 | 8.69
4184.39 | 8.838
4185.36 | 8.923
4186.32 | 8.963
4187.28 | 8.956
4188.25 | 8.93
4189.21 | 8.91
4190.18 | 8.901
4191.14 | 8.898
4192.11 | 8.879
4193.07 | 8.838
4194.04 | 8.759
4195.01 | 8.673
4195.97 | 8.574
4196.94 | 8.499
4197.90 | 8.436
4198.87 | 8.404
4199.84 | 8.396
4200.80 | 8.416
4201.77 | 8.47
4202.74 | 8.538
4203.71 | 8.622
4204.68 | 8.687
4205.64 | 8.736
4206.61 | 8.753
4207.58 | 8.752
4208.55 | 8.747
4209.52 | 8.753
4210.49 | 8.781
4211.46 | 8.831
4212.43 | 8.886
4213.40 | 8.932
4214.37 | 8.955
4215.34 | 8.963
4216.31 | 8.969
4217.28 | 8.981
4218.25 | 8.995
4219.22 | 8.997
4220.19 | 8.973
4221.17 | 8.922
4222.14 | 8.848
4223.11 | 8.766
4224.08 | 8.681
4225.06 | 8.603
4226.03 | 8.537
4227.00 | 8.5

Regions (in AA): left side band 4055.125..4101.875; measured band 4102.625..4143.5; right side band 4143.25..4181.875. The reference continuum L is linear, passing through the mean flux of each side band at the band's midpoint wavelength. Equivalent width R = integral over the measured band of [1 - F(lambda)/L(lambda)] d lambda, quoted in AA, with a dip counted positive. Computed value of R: 0.6 AA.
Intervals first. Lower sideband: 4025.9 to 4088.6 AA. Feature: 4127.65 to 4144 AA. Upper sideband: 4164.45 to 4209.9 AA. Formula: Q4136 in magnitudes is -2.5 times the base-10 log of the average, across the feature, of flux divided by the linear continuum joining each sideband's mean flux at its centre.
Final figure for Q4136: 0.02 mag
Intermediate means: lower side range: 9.37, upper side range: 8.54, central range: 8.73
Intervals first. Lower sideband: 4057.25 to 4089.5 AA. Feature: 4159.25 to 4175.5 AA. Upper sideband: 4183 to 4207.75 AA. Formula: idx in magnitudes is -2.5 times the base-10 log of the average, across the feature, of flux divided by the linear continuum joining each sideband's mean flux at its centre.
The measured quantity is 0.051 mag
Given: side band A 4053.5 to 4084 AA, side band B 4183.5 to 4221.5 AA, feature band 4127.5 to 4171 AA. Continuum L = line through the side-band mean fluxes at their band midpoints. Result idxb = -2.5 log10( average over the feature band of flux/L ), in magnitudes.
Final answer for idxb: 0.05 mag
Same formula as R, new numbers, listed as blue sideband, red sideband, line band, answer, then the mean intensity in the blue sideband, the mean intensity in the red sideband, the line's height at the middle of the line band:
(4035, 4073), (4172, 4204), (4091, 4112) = 0.9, 9.41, 8.54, 9.1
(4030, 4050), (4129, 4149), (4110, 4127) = -0.3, 9.1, 8.73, 8.8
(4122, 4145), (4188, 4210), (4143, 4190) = 0.7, 8.76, 8.67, 8.72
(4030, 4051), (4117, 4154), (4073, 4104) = -0.6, 9.08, 8.81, 8.95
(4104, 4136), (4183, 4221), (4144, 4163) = 0.1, 8.79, 8.78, 8.79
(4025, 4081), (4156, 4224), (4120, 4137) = 0.4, 9.34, 8.66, 8.96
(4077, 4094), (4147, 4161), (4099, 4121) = 0.6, 9.26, 8.75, 9.08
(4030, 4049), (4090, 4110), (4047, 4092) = -2.5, 9.11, 8.75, 8.93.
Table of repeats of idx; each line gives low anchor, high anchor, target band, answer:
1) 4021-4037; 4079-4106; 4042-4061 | 0.025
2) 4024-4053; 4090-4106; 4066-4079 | -0.133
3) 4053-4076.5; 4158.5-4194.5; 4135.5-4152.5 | 0.013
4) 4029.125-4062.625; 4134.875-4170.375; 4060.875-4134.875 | -0.031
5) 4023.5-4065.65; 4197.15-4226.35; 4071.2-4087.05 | -0.061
